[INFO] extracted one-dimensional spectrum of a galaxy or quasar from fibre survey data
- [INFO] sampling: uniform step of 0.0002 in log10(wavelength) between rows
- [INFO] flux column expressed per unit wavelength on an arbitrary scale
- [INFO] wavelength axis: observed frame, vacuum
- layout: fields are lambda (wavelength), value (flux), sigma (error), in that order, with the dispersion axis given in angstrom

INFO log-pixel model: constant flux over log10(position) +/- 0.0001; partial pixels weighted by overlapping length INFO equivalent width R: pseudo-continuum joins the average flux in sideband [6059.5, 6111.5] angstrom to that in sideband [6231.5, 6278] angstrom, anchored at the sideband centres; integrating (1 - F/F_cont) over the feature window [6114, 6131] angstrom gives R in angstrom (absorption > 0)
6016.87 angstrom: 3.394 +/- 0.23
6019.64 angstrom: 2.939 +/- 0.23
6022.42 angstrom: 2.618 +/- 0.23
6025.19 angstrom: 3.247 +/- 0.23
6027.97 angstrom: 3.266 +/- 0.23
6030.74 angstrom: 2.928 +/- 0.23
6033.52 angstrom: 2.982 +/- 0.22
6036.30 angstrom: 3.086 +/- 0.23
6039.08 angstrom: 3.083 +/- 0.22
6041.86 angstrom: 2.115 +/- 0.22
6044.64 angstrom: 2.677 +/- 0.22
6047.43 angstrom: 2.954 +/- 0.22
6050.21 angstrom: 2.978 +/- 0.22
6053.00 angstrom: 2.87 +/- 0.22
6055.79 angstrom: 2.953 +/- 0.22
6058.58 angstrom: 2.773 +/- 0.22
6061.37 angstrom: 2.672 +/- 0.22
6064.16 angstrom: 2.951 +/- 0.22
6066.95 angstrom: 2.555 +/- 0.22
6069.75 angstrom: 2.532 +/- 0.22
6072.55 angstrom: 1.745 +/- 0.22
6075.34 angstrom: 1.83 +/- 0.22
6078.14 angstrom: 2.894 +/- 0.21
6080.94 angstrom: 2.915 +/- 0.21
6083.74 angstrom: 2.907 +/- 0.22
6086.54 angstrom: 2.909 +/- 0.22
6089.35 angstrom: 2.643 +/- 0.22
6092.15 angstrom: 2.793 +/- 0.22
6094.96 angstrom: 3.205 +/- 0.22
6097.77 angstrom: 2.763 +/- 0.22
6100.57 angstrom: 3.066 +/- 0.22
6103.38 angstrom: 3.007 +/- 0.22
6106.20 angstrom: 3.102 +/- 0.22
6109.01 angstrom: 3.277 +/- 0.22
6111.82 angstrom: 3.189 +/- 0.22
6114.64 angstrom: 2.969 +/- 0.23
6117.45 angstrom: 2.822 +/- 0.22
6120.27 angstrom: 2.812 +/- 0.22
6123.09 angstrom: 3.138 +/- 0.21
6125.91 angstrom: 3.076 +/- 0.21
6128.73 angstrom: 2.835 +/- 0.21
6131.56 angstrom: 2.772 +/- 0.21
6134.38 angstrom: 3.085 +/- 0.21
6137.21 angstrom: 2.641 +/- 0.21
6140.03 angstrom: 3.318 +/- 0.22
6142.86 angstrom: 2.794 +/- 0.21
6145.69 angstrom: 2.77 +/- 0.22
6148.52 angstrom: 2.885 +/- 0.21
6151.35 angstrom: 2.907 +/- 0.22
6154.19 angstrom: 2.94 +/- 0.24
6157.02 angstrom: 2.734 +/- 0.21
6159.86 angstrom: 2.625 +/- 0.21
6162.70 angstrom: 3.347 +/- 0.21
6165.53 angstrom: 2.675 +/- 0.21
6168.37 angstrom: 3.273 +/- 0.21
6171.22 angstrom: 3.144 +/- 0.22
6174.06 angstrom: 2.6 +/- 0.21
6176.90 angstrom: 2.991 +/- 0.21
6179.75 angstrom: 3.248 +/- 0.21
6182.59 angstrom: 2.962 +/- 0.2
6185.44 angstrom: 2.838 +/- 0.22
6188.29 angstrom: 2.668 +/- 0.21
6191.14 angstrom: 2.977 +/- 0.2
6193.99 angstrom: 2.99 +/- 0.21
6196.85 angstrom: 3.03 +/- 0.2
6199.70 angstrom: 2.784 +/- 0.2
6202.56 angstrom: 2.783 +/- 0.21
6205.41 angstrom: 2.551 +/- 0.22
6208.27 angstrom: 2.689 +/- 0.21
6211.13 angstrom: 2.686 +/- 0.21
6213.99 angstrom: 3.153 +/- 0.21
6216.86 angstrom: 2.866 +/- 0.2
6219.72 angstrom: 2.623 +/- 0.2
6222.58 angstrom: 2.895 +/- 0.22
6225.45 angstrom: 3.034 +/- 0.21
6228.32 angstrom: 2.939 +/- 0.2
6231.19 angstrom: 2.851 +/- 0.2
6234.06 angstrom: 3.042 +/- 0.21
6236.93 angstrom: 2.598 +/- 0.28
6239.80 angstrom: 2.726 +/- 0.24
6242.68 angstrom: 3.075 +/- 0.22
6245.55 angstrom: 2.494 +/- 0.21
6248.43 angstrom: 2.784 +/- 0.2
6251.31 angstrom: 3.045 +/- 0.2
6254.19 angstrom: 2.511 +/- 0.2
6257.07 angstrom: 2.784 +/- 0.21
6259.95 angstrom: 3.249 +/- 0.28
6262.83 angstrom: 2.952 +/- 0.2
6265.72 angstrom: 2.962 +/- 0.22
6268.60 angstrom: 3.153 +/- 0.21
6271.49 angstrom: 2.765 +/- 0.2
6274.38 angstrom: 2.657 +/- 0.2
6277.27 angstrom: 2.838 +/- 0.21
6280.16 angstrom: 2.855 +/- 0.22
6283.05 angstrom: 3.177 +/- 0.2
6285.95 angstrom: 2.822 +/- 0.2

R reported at -0.9 angstrom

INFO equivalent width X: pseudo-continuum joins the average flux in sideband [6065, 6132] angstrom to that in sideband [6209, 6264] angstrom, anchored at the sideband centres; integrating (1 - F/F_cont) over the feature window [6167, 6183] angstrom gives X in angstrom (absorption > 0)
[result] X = -1.1 angstrom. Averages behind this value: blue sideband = 2.83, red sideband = 2.86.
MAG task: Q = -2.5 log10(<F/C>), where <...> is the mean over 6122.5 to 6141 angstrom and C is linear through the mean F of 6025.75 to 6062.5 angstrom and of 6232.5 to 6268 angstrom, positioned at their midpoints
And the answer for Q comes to -0.03 mag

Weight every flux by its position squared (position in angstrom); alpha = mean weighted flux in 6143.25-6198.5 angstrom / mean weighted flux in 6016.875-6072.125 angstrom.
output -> 1.07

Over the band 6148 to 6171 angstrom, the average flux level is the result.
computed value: 2.94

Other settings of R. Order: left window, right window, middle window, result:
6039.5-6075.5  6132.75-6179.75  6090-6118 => -2.50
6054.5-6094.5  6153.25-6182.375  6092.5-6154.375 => -3.39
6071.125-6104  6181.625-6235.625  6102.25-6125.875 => -2.53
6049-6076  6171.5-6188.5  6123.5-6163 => -1.17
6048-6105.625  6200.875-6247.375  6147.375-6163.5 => -0.60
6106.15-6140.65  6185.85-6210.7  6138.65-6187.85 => -0.79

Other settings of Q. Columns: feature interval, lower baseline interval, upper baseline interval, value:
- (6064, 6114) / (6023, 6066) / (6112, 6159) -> 0.04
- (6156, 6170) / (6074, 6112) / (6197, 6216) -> -0.04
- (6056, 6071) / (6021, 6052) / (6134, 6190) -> 0.07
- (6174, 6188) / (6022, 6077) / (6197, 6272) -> -0.05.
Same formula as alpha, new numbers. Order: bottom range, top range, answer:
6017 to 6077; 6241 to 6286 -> 1.12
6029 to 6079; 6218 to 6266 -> 1.12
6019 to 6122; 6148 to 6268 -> 1.06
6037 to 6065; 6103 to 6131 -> 1.10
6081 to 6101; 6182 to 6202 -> 1.03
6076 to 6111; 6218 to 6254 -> 1.01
